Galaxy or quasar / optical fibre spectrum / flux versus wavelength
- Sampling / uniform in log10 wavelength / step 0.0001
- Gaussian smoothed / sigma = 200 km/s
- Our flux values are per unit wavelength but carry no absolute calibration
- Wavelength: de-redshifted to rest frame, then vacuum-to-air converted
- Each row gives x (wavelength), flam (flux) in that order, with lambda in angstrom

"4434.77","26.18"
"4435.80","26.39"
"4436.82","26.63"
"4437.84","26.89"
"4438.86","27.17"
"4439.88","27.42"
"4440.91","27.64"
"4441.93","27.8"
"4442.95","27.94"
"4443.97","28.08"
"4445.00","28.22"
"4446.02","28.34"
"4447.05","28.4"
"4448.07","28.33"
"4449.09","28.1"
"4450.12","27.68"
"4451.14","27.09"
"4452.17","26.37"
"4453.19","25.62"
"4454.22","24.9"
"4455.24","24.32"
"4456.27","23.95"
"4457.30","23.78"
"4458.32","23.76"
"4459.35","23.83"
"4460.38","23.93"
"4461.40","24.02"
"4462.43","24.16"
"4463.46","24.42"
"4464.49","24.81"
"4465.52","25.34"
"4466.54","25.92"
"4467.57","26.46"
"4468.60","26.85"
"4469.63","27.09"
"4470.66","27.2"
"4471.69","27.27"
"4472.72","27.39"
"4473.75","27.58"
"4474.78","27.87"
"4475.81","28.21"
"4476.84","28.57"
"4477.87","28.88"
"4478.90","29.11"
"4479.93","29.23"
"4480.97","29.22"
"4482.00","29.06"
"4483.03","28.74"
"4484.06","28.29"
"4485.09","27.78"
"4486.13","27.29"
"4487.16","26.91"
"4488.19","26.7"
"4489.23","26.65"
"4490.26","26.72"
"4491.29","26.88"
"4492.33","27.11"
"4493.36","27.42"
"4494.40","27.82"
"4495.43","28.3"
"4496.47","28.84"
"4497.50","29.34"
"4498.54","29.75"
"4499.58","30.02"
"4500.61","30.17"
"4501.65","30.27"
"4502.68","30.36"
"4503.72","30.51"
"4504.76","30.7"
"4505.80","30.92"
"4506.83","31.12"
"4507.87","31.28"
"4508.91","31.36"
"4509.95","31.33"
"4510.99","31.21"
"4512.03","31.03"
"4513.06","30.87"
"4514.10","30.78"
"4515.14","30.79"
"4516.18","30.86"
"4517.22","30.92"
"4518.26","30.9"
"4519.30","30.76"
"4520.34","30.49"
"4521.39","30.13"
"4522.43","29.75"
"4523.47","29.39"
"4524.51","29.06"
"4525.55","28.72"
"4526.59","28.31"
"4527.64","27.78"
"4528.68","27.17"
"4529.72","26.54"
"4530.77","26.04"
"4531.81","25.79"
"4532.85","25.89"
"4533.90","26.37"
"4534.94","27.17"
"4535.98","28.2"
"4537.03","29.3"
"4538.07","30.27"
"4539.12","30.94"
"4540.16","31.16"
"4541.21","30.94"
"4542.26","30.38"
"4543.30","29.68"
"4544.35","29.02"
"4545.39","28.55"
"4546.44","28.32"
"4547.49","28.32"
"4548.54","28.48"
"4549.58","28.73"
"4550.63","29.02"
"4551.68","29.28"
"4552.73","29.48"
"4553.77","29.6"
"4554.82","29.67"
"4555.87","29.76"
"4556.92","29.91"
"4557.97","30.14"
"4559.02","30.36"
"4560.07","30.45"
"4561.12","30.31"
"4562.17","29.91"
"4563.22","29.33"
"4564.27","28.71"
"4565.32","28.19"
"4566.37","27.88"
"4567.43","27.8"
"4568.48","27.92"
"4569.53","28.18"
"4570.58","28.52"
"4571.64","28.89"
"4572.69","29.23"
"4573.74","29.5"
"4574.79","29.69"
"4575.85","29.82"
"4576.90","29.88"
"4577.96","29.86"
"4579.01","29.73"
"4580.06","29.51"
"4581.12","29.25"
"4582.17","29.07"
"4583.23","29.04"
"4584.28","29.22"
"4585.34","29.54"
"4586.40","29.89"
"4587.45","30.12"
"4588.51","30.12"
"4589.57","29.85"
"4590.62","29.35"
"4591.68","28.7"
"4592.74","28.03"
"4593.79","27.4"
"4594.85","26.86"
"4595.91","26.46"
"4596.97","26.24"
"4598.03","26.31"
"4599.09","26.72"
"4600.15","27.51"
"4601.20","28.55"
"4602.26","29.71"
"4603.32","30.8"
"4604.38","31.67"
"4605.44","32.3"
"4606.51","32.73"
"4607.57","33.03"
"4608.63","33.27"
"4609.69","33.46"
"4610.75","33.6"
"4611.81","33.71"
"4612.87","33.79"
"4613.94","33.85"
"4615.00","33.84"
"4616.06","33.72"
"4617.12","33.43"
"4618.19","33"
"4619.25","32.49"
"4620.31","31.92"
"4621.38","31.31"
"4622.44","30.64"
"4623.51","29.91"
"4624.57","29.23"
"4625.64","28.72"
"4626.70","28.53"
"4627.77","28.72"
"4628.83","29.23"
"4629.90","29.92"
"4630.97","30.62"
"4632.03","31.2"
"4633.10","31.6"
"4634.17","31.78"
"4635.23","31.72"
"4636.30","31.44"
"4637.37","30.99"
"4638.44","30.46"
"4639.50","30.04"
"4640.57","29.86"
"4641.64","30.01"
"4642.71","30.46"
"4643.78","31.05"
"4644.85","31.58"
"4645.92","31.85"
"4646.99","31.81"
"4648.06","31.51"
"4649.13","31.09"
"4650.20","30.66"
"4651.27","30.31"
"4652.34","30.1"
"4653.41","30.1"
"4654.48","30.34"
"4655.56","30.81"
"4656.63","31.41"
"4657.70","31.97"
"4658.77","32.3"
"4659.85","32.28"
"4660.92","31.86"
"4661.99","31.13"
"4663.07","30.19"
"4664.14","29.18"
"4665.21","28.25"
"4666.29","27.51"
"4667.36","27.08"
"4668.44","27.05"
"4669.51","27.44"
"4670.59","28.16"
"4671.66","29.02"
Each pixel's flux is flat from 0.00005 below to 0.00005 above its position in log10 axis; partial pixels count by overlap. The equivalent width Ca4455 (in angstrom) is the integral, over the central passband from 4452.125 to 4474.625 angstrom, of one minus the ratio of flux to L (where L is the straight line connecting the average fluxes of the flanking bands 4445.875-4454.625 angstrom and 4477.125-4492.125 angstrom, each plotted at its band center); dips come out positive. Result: 1.7 angstrom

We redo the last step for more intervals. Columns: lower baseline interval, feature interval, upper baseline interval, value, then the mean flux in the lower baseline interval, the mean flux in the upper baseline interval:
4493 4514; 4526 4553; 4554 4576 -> 1.0 angstrom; 30.2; 29.2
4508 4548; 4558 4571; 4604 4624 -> 0.7 angstrom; 29.3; 32.7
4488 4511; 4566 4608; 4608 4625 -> 3.5 angstrom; 29.3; 32.6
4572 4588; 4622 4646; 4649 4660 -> 0.2 angstrom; 29.6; 31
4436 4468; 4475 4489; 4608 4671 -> -0.7 angstrom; 26.2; 30.9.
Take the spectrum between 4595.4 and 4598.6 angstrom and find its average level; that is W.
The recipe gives 26.3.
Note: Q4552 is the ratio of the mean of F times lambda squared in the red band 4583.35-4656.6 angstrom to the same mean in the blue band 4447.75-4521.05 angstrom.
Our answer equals 1.2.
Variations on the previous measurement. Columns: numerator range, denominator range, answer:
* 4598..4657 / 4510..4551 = 1.11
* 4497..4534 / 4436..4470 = 1.16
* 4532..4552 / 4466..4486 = 1.07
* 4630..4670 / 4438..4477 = 1.26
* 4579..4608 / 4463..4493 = 1.12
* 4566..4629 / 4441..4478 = 1.21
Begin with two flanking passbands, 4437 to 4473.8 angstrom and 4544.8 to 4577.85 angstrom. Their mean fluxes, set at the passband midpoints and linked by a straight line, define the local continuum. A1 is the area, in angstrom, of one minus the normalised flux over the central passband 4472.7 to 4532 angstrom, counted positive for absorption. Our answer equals -3.2 angstrom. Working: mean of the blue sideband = 26.3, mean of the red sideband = 29.2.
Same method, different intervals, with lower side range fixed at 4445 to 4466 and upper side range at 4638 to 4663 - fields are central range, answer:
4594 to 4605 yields 0.55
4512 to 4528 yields -1.54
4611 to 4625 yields -1.09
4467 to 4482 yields -1.04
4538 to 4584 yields -1.38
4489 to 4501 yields -0.70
